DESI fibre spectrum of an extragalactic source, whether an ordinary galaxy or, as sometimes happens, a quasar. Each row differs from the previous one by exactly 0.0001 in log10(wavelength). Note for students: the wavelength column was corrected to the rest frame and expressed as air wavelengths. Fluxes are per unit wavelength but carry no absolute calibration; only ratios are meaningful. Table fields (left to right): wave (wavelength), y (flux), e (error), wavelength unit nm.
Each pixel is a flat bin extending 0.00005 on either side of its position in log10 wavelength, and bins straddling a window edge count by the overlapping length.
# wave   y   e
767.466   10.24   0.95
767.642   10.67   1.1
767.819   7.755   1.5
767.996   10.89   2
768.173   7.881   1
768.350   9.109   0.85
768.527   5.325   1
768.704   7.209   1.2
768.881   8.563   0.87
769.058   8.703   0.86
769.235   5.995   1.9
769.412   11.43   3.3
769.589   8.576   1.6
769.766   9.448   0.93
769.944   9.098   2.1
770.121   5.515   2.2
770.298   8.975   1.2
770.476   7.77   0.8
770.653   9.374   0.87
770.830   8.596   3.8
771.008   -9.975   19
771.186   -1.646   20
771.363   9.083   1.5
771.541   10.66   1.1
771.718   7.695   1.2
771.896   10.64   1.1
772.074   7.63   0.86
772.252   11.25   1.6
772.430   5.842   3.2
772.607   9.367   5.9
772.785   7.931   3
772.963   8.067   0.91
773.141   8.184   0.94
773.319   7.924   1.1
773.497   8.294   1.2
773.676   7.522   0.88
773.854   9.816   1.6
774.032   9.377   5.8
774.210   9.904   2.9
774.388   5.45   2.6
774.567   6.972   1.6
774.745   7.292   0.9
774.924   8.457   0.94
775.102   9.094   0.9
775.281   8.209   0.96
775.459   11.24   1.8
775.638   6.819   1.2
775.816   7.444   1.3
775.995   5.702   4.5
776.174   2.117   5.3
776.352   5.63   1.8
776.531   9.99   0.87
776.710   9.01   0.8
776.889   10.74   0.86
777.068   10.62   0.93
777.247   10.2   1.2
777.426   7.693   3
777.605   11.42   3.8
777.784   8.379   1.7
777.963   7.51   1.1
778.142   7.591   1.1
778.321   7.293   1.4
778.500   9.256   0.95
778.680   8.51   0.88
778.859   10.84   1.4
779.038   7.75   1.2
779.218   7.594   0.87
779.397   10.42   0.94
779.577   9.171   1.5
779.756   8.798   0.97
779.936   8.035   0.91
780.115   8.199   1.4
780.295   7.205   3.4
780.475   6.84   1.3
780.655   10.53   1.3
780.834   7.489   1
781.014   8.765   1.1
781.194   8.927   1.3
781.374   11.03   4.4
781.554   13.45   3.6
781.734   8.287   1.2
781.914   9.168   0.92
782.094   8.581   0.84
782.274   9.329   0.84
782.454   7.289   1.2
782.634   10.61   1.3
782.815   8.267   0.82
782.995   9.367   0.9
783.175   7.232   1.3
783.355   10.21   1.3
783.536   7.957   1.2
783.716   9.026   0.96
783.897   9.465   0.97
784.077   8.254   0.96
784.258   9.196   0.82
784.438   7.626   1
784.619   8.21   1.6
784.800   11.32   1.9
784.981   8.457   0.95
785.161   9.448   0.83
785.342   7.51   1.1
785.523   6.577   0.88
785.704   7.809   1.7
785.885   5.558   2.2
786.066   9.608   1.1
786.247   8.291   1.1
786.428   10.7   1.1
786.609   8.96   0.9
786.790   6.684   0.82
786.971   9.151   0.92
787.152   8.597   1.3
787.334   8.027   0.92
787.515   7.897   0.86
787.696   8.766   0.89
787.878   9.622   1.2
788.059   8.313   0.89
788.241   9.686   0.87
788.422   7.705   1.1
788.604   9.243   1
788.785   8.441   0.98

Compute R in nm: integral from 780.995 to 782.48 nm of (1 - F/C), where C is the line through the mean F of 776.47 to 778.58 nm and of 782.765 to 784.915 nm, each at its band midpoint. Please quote -0.10 nm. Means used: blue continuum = 9.13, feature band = 9.55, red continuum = 8.85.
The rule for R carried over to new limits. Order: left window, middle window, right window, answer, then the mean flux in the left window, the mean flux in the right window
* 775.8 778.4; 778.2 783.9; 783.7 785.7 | -0.358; 8.11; 8.59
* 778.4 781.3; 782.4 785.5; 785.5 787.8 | -0.127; 8.65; 8.26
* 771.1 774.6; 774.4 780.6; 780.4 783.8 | 0.207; 8.02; 9.08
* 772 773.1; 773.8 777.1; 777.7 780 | 0.160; 8.35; 8.56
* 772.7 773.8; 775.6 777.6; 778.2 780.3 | 0.092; 8.04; 8.63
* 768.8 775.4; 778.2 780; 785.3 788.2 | -0.172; 7.72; 8.29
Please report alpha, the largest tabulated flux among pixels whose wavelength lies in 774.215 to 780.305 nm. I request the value 11.42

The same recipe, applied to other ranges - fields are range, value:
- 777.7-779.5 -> 10.84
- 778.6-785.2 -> 13.45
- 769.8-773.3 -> 11.25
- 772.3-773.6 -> 9.367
